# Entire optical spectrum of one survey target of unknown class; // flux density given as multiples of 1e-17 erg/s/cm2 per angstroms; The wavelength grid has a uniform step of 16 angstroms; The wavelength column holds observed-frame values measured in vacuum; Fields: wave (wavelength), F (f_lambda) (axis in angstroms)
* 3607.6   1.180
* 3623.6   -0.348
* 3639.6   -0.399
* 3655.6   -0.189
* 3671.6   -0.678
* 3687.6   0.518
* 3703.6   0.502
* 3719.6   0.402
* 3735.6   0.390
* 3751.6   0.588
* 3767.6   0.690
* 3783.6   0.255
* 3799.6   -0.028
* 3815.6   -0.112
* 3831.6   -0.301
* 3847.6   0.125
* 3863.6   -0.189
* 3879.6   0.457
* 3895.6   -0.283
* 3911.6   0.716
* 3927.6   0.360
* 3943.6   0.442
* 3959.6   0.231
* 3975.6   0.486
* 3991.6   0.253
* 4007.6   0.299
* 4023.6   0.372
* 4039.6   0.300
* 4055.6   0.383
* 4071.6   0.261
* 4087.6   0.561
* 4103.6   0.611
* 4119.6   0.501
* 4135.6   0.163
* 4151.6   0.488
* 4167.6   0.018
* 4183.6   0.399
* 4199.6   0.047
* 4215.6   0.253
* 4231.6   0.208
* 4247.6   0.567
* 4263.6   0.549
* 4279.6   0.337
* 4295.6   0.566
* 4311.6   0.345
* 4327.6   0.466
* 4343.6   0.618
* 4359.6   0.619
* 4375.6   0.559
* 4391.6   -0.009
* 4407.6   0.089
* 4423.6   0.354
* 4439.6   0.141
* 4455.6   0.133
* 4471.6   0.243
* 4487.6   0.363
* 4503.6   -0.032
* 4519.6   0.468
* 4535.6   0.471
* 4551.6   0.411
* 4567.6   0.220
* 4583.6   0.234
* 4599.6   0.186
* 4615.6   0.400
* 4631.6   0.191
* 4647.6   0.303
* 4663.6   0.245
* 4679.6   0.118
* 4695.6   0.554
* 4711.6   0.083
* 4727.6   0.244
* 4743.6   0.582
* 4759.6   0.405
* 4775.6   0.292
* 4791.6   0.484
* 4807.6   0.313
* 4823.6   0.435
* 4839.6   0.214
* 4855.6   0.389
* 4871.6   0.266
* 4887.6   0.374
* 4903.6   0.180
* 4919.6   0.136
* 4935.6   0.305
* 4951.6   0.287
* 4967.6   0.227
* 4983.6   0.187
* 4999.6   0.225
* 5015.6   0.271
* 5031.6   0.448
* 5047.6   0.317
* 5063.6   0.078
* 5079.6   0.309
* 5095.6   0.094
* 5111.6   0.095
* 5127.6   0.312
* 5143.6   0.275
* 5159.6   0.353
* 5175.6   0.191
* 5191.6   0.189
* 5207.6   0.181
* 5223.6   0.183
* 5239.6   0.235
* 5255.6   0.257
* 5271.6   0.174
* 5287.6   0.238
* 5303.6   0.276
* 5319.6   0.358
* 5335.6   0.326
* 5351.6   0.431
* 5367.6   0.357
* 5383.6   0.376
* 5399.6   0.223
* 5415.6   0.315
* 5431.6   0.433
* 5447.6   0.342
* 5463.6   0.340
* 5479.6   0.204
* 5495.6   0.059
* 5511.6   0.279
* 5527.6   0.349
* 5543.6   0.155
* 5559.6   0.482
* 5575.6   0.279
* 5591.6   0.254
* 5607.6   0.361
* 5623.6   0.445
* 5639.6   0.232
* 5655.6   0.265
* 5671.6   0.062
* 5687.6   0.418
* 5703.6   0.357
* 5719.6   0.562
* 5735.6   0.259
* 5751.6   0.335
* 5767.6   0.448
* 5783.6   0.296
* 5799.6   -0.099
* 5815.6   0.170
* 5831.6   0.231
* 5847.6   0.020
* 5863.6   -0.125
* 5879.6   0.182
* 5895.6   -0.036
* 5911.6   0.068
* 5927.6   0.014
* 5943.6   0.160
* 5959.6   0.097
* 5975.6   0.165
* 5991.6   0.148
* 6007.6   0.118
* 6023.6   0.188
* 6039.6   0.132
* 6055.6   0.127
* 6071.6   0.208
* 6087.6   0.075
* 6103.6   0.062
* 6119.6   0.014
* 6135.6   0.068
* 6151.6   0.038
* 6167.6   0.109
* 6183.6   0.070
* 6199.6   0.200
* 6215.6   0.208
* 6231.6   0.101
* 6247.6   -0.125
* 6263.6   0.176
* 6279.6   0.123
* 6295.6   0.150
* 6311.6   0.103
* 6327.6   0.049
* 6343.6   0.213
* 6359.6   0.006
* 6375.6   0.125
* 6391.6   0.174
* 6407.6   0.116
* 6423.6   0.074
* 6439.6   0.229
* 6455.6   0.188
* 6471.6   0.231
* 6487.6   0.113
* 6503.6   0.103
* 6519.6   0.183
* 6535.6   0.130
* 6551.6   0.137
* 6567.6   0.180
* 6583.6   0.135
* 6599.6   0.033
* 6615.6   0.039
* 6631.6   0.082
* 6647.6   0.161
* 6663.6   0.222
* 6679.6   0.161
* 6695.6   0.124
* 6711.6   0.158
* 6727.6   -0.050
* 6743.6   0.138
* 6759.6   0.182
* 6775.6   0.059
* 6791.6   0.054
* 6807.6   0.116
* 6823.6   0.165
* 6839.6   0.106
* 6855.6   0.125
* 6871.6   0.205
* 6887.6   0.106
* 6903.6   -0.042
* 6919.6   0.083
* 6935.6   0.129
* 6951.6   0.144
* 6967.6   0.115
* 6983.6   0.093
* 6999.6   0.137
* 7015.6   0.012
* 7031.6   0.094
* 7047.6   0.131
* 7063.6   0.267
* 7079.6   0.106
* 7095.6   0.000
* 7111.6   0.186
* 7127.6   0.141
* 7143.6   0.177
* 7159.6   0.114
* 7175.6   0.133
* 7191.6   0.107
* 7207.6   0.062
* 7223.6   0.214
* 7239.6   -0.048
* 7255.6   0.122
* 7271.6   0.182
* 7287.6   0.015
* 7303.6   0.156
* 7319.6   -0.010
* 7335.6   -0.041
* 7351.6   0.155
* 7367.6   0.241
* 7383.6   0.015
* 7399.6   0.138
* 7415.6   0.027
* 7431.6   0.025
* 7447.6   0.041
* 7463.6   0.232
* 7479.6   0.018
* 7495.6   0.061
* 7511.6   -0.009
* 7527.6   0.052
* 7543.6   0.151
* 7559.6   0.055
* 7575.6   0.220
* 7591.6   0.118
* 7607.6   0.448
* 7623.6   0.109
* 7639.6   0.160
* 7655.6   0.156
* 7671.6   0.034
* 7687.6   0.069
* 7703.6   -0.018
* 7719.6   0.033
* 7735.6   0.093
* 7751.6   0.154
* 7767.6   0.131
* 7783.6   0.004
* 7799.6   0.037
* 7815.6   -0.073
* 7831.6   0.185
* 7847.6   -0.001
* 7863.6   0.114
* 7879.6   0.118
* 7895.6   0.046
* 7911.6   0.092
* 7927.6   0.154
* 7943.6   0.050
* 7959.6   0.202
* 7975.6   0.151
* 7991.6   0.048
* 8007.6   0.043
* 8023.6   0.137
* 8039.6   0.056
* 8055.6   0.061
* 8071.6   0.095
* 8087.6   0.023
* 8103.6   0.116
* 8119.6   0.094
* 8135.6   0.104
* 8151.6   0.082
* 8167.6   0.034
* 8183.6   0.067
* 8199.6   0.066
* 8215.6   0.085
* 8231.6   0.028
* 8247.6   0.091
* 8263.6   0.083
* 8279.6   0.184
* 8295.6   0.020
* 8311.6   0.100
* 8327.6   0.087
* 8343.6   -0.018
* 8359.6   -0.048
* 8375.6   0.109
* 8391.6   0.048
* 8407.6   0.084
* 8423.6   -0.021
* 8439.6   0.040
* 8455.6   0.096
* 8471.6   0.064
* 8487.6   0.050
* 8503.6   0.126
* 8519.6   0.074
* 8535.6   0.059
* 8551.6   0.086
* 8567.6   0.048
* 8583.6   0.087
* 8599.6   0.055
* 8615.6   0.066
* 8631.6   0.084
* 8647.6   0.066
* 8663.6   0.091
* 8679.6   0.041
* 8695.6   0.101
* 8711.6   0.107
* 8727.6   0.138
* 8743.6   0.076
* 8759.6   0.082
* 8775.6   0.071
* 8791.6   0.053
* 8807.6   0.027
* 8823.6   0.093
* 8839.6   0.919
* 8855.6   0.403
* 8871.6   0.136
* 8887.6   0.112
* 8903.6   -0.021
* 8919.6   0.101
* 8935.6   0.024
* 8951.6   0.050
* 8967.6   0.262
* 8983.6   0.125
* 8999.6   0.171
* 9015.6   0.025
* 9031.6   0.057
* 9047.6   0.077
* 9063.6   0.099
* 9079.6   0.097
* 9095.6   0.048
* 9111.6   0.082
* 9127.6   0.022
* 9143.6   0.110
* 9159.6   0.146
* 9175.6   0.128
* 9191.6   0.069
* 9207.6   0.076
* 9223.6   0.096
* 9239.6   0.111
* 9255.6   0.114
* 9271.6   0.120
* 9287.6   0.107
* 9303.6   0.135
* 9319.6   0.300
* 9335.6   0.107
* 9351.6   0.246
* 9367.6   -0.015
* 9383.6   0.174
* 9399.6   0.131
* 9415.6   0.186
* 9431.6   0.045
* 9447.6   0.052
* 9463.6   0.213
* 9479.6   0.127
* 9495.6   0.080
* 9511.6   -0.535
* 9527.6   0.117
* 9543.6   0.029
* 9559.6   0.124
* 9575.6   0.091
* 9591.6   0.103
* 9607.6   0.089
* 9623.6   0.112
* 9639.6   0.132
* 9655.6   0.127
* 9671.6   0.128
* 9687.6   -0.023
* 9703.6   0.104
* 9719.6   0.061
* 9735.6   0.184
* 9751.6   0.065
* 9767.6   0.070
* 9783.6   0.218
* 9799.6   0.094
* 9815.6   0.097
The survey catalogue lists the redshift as 1.37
